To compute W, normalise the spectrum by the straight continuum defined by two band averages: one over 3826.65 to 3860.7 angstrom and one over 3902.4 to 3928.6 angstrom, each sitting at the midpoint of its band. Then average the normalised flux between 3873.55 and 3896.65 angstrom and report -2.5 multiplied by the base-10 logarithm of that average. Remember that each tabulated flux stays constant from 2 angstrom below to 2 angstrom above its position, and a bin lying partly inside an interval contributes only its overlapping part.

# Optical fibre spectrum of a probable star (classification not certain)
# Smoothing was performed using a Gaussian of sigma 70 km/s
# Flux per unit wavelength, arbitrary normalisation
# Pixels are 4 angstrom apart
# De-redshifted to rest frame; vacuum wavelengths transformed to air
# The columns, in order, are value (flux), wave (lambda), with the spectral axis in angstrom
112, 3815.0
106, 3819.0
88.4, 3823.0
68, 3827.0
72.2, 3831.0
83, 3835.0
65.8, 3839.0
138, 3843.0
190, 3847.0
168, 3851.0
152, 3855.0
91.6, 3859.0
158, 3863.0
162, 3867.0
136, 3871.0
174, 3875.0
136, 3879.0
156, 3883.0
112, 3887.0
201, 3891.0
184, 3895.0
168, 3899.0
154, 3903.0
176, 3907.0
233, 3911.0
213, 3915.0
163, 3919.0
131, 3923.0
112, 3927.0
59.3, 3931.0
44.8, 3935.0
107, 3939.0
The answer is -0.08 mag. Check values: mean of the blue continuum 117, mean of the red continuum 171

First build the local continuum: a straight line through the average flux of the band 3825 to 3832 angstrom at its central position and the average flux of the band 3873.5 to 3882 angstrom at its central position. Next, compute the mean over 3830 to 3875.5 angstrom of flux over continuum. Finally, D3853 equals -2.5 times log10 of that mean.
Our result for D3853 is -0.19 mag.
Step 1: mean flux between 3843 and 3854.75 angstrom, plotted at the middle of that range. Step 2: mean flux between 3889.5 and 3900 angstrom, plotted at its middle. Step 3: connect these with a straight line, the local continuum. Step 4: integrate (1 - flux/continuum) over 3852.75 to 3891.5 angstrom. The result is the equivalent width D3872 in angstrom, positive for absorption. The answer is 6.8 angstrom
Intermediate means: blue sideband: 168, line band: 146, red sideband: 185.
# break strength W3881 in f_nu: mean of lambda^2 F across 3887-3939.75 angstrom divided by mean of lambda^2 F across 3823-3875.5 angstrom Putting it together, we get 1.23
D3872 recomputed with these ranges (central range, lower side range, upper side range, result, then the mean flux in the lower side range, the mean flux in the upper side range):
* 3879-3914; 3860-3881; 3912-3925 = -1.8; 150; 174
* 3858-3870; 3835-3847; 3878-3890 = -1.2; 113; 140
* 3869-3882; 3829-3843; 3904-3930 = -2.7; 82.9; 166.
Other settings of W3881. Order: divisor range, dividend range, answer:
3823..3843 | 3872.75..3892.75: 1.98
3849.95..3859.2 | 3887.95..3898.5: 1.29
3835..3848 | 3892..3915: 1.61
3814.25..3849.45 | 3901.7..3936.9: 1.45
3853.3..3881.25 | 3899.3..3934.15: 1.08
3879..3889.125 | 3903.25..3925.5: 1.35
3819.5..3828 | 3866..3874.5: 1.85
